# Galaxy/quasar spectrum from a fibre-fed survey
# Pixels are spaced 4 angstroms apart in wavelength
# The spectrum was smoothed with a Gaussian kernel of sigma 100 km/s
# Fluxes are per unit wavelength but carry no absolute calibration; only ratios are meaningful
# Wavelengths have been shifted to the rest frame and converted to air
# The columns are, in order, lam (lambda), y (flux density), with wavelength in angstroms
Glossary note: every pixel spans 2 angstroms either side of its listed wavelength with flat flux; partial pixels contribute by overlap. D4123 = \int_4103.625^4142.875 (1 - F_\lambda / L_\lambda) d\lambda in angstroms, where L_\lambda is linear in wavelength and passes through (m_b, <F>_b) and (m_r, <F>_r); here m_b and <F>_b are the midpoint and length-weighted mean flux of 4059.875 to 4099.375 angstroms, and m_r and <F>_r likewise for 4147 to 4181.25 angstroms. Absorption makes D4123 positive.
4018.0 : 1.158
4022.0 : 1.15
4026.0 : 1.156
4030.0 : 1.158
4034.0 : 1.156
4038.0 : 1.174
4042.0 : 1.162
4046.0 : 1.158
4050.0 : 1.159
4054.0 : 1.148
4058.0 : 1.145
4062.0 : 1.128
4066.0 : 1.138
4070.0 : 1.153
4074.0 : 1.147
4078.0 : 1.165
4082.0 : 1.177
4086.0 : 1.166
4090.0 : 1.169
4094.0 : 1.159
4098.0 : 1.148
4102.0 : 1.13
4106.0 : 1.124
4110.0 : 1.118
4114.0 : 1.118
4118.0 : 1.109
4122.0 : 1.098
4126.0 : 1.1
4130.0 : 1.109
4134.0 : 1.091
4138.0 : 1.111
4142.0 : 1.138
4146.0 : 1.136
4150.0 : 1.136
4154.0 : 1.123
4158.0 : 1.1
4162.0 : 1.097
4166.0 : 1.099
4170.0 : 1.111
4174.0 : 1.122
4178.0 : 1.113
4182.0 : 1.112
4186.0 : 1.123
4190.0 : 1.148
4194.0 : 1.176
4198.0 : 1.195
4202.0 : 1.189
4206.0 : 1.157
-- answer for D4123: 0.8 angstroms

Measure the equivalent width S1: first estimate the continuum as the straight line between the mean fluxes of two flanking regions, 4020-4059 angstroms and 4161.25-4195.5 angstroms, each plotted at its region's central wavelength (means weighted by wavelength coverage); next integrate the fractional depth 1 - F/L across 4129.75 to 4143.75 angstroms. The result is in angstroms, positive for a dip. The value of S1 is 0.25 angstroms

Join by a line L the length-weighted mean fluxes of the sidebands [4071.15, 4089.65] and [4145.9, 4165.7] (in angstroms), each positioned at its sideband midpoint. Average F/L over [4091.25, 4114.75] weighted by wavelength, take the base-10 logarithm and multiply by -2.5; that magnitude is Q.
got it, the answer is 0.01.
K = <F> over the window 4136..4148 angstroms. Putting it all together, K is 1.13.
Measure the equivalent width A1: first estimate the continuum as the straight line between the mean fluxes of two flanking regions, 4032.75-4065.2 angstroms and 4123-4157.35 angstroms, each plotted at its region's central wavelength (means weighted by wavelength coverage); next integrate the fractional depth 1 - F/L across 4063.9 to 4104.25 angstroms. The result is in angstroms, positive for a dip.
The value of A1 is -0.6 angstroms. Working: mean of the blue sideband 1.15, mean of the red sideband 1.12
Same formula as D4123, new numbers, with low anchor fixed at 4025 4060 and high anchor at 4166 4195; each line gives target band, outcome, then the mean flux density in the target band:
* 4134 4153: 0.14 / 1.13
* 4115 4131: 0.48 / 1.1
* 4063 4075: 0.07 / 1.14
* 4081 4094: -0.24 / 1.17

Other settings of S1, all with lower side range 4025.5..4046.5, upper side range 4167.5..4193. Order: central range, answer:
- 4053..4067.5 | 0.2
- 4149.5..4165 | 0.3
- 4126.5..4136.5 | 0.3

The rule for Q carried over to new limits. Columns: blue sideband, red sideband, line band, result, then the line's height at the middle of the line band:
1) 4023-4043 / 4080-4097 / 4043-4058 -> 0.01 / 1.16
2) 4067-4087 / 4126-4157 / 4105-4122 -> 0.02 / 1.14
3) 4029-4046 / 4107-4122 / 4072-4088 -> -0.03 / 1.14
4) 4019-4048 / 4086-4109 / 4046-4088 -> 0.00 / 1.15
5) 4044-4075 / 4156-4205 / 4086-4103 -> -0.01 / 1.14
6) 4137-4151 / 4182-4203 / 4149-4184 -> 0.03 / 1.14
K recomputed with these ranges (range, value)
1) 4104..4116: 1.12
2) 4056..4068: 1.14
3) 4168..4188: 1.12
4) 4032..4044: 1.16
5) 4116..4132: 1.1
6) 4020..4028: 1.15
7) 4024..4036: 1.16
